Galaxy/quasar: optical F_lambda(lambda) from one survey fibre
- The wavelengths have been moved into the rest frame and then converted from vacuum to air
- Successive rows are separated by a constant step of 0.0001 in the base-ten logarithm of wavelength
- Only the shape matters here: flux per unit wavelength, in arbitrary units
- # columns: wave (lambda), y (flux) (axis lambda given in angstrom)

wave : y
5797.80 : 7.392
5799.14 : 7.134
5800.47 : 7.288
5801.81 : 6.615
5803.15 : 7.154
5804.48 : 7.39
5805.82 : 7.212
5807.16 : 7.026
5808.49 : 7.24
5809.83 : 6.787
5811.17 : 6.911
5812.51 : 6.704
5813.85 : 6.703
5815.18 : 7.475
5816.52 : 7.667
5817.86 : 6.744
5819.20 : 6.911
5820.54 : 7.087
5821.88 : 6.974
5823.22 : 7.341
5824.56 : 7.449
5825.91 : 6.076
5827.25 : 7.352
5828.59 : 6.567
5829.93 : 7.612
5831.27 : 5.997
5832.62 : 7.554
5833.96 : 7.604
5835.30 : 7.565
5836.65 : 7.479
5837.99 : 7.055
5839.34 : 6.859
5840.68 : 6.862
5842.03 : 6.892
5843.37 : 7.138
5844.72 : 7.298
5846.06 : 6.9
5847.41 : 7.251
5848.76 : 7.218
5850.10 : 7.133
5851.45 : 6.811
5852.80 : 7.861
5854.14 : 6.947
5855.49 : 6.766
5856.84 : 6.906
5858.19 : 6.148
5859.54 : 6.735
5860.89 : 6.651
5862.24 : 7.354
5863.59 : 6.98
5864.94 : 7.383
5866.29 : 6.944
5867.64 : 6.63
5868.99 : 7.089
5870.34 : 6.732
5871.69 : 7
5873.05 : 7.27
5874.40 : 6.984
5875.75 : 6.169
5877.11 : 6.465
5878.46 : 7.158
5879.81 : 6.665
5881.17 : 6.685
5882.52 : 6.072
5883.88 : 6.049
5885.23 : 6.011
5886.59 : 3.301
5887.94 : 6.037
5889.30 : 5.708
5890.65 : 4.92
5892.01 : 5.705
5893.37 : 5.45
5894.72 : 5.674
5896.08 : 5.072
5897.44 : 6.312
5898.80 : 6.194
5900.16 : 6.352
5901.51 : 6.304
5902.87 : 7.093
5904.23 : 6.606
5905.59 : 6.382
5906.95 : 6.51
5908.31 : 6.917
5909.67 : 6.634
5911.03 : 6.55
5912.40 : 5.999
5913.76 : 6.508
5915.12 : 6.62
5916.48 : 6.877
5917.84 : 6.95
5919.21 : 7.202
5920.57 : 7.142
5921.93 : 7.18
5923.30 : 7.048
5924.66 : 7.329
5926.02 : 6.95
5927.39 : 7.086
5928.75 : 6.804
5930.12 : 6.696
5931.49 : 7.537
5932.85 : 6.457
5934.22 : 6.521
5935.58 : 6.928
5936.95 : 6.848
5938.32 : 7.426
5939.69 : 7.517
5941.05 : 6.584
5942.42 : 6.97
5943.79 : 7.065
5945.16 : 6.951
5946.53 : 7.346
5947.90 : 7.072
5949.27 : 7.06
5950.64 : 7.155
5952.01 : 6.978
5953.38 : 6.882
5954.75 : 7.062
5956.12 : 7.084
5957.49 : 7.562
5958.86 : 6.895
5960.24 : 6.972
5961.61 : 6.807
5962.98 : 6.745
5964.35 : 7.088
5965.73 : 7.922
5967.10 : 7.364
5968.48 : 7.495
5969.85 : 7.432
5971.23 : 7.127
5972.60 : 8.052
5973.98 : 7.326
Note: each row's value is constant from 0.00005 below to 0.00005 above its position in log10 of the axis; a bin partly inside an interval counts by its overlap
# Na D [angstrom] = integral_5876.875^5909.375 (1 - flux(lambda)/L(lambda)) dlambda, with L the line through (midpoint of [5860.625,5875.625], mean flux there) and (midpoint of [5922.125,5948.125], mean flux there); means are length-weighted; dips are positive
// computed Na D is 4.3 angstrom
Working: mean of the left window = 6.98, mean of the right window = 7.01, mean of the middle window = 6.07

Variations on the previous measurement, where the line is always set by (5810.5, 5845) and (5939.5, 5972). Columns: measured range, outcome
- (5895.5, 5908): 1.34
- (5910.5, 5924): 0.57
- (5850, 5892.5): 3.32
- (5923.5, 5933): 0.14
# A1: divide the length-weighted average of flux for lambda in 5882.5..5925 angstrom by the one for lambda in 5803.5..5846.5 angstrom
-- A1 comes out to 0.89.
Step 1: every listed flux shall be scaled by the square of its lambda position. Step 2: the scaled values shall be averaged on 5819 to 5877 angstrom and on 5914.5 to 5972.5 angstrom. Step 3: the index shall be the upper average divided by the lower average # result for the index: 1.04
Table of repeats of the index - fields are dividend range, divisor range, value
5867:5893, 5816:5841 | 0.89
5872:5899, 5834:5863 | 0.86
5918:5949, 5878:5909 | 1.18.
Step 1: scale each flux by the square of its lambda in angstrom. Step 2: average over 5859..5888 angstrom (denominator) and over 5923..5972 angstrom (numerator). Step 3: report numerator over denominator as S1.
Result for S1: 1.10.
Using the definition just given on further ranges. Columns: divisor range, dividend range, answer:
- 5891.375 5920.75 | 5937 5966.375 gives 1.13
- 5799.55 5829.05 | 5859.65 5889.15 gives 0.95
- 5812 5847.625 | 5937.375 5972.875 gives 1.06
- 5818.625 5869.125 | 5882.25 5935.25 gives 0.93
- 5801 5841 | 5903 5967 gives 1.02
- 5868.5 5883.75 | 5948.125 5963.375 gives 1.07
